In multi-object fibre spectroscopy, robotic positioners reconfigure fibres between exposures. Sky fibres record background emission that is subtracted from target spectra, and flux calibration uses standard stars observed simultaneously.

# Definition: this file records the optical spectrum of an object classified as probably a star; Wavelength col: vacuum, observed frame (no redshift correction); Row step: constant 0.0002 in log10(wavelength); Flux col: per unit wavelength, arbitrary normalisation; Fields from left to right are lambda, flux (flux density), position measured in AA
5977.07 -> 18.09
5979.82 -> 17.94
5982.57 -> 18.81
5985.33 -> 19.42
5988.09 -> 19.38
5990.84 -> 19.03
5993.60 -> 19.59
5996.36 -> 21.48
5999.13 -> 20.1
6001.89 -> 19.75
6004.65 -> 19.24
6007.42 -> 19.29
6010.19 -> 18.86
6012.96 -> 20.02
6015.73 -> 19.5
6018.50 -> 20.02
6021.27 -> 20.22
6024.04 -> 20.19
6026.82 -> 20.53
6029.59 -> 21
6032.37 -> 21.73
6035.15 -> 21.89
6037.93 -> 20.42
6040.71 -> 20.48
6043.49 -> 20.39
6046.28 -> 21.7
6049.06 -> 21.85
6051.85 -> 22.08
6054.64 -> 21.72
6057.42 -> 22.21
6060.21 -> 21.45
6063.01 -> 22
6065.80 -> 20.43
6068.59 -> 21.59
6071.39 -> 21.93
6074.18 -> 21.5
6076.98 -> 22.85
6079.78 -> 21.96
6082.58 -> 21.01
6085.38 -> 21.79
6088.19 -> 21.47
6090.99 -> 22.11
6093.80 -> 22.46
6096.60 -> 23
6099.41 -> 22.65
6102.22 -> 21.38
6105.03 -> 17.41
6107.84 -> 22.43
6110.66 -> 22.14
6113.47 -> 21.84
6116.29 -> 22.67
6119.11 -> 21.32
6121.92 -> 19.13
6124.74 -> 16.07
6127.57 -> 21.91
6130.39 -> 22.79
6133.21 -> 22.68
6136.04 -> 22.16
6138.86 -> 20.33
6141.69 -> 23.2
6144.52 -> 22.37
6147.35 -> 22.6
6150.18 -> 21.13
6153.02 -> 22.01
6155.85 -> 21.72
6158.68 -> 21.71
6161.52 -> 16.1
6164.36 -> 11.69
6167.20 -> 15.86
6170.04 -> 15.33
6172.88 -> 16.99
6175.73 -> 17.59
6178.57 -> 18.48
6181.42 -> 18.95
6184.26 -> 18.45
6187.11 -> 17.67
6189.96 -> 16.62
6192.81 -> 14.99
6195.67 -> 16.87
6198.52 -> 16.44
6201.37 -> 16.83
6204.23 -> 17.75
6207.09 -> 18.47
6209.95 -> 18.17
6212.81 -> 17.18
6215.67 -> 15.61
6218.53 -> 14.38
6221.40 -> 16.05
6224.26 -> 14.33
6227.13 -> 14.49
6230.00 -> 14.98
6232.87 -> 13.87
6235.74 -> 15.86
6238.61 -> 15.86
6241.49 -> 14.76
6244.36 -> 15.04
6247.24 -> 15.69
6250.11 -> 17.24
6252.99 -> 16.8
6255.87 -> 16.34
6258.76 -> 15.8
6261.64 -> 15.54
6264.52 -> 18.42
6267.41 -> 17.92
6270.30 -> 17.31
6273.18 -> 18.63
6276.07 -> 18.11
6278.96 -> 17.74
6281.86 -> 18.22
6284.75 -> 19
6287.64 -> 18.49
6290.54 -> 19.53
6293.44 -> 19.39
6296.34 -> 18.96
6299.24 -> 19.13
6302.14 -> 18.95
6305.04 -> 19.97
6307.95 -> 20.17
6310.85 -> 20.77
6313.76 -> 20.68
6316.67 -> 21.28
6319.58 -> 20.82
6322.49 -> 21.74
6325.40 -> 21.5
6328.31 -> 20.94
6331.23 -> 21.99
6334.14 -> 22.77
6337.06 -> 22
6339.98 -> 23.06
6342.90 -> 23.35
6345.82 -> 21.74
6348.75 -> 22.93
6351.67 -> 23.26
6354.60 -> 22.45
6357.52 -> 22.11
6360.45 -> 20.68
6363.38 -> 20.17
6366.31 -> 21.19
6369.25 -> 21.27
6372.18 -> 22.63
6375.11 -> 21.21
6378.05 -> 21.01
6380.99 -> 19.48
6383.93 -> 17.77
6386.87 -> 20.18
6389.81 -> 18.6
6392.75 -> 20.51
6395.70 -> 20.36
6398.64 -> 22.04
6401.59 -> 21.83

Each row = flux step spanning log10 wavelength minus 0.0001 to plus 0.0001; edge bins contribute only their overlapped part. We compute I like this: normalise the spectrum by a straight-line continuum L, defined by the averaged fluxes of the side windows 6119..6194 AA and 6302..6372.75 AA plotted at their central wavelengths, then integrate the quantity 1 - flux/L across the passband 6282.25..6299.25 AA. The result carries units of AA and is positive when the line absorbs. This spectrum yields 1.6 AA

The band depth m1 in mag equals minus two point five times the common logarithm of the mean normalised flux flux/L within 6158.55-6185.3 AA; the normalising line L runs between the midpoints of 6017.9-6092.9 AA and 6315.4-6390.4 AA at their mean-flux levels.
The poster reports 0.26 mag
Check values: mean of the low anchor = 21.4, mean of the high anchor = 21.4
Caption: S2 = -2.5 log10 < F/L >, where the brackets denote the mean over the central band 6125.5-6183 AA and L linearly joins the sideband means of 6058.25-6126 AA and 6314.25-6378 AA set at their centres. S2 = 0.09 mag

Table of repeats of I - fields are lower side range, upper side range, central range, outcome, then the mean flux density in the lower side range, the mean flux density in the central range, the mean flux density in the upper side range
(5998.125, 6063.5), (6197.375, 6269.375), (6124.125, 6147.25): -4.2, 20.7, 21.7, 16.2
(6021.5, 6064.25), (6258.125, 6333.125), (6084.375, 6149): -2.7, 21.3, 21.6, 19.3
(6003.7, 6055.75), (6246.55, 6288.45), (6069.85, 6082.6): -1.3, 20.6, 21.9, 17.4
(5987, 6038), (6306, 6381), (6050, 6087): -2.5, 20.1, 21.7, 21.6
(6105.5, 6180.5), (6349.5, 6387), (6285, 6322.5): 1.6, 20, 19.9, 21.1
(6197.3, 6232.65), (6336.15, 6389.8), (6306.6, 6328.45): -1.3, 16.1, 21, 21.4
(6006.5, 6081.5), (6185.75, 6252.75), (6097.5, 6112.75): -1.6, 21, 21.3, 16.1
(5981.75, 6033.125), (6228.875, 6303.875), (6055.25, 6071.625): -1.9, 19.9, 21.6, 17.2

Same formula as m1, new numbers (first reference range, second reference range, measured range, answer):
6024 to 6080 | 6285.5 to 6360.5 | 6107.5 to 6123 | -0.01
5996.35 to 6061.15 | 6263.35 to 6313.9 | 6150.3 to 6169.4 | 0.09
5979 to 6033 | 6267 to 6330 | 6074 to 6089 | -0.11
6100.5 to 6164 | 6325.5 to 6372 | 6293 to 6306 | 0.13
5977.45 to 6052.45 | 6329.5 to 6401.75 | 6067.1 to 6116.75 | -0.07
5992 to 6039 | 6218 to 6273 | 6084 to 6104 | -0.18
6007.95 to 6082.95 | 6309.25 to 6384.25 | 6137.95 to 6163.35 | 0.01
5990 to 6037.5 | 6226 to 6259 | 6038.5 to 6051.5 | -0.09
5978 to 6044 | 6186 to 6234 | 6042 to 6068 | -0.13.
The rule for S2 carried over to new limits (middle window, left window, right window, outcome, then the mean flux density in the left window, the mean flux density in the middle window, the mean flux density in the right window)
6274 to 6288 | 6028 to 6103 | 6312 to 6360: 0.196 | 21.7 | 18.3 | 22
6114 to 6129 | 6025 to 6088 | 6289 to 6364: 0.057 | 21.5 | 20.3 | 21.2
